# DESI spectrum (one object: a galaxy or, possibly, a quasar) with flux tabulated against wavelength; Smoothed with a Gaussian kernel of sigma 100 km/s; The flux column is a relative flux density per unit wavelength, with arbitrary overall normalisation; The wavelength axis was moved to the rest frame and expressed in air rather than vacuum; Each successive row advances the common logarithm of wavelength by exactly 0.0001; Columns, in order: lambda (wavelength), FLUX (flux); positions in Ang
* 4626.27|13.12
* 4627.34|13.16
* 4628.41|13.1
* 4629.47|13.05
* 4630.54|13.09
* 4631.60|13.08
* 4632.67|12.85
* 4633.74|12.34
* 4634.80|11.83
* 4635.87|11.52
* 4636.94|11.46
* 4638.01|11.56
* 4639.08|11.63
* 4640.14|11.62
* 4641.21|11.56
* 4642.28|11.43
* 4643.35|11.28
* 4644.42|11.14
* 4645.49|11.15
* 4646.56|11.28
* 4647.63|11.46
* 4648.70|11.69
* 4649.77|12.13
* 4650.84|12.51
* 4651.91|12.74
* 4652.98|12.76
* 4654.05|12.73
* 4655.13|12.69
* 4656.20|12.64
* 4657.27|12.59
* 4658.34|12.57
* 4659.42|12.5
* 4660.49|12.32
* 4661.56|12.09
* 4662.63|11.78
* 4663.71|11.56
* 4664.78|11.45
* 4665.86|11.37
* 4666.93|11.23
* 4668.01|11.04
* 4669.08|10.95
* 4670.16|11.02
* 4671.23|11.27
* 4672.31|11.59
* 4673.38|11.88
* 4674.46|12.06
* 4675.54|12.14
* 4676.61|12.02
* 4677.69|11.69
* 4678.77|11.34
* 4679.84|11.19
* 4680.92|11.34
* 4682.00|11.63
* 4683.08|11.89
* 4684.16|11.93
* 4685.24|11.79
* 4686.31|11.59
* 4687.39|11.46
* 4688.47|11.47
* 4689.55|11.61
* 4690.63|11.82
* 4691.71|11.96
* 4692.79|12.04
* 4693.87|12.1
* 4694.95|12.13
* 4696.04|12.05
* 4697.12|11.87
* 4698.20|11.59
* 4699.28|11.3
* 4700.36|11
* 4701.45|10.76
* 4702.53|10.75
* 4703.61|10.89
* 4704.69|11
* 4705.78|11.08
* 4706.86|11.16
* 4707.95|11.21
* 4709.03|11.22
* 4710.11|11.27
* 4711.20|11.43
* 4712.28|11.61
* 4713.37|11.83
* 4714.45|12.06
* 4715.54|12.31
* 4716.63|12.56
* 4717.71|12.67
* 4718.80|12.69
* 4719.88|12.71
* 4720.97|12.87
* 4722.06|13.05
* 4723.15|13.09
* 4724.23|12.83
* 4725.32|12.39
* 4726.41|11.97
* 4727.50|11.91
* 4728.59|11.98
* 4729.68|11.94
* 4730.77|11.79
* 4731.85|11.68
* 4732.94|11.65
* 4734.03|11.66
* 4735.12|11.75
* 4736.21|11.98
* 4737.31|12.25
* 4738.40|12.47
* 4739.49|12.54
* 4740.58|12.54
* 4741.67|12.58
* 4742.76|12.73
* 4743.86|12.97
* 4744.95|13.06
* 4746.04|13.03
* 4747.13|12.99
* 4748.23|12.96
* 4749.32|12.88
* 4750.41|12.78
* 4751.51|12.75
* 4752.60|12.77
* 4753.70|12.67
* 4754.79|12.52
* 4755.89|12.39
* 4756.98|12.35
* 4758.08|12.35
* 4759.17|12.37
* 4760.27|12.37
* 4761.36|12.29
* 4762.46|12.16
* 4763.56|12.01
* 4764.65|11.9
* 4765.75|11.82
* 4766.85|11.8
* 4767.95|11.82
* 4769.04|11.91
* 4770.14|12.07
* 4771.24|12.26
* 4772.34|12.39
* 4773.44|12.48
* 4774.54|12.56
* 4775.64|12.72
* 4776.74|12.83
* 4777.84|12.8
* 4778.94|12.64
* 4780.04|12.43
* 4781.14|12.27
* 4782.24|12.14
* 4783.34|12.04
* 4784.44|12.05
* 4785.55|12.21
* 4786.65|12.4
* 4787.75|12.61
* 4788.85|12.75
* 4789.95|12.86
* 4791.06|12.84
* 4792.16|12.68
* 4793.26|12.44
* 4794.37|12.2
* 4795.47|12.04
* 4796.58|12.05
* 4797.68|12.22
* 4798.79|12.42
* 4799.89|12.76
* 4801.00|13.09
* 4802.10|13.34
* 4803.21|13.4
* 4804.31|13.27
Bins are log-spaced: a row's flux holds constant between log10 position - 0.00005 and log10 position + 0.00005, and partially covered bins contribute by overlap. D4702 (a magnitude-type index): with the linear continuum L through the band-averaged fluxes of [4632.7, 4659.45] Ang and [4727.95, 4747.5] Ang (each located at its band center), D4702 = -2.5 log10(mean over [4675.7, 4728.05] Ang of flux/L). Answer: 0.03 mag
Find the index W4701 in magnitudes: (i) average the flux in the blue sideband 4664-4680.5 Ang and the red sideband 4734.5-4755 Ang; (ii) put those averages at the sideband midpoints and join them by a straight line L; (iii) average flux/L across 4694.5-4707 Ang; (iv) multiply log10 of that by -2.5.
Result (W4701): 0.06 mag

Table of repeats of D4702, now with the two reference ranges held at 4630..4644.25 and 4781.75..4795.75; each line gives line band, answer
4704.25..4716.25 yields 0.06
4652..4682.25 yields 0.02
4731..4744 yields 0.00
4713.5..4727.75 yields -0.03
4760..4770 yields 0.03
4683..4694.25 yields 0.03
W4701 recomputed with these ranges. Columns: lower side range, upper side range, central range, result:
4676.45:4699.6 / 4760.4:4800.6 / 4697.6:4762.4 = -0.01 mag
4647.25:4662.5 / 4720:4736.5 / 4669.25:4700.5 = 0.06 mag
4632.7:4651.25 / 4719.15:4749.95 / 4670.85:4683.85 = 0.03 mag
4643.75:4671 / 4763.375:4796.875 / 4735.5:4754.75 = -0.04 mag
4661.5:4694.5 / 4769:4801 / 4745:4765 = -0.03 mag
